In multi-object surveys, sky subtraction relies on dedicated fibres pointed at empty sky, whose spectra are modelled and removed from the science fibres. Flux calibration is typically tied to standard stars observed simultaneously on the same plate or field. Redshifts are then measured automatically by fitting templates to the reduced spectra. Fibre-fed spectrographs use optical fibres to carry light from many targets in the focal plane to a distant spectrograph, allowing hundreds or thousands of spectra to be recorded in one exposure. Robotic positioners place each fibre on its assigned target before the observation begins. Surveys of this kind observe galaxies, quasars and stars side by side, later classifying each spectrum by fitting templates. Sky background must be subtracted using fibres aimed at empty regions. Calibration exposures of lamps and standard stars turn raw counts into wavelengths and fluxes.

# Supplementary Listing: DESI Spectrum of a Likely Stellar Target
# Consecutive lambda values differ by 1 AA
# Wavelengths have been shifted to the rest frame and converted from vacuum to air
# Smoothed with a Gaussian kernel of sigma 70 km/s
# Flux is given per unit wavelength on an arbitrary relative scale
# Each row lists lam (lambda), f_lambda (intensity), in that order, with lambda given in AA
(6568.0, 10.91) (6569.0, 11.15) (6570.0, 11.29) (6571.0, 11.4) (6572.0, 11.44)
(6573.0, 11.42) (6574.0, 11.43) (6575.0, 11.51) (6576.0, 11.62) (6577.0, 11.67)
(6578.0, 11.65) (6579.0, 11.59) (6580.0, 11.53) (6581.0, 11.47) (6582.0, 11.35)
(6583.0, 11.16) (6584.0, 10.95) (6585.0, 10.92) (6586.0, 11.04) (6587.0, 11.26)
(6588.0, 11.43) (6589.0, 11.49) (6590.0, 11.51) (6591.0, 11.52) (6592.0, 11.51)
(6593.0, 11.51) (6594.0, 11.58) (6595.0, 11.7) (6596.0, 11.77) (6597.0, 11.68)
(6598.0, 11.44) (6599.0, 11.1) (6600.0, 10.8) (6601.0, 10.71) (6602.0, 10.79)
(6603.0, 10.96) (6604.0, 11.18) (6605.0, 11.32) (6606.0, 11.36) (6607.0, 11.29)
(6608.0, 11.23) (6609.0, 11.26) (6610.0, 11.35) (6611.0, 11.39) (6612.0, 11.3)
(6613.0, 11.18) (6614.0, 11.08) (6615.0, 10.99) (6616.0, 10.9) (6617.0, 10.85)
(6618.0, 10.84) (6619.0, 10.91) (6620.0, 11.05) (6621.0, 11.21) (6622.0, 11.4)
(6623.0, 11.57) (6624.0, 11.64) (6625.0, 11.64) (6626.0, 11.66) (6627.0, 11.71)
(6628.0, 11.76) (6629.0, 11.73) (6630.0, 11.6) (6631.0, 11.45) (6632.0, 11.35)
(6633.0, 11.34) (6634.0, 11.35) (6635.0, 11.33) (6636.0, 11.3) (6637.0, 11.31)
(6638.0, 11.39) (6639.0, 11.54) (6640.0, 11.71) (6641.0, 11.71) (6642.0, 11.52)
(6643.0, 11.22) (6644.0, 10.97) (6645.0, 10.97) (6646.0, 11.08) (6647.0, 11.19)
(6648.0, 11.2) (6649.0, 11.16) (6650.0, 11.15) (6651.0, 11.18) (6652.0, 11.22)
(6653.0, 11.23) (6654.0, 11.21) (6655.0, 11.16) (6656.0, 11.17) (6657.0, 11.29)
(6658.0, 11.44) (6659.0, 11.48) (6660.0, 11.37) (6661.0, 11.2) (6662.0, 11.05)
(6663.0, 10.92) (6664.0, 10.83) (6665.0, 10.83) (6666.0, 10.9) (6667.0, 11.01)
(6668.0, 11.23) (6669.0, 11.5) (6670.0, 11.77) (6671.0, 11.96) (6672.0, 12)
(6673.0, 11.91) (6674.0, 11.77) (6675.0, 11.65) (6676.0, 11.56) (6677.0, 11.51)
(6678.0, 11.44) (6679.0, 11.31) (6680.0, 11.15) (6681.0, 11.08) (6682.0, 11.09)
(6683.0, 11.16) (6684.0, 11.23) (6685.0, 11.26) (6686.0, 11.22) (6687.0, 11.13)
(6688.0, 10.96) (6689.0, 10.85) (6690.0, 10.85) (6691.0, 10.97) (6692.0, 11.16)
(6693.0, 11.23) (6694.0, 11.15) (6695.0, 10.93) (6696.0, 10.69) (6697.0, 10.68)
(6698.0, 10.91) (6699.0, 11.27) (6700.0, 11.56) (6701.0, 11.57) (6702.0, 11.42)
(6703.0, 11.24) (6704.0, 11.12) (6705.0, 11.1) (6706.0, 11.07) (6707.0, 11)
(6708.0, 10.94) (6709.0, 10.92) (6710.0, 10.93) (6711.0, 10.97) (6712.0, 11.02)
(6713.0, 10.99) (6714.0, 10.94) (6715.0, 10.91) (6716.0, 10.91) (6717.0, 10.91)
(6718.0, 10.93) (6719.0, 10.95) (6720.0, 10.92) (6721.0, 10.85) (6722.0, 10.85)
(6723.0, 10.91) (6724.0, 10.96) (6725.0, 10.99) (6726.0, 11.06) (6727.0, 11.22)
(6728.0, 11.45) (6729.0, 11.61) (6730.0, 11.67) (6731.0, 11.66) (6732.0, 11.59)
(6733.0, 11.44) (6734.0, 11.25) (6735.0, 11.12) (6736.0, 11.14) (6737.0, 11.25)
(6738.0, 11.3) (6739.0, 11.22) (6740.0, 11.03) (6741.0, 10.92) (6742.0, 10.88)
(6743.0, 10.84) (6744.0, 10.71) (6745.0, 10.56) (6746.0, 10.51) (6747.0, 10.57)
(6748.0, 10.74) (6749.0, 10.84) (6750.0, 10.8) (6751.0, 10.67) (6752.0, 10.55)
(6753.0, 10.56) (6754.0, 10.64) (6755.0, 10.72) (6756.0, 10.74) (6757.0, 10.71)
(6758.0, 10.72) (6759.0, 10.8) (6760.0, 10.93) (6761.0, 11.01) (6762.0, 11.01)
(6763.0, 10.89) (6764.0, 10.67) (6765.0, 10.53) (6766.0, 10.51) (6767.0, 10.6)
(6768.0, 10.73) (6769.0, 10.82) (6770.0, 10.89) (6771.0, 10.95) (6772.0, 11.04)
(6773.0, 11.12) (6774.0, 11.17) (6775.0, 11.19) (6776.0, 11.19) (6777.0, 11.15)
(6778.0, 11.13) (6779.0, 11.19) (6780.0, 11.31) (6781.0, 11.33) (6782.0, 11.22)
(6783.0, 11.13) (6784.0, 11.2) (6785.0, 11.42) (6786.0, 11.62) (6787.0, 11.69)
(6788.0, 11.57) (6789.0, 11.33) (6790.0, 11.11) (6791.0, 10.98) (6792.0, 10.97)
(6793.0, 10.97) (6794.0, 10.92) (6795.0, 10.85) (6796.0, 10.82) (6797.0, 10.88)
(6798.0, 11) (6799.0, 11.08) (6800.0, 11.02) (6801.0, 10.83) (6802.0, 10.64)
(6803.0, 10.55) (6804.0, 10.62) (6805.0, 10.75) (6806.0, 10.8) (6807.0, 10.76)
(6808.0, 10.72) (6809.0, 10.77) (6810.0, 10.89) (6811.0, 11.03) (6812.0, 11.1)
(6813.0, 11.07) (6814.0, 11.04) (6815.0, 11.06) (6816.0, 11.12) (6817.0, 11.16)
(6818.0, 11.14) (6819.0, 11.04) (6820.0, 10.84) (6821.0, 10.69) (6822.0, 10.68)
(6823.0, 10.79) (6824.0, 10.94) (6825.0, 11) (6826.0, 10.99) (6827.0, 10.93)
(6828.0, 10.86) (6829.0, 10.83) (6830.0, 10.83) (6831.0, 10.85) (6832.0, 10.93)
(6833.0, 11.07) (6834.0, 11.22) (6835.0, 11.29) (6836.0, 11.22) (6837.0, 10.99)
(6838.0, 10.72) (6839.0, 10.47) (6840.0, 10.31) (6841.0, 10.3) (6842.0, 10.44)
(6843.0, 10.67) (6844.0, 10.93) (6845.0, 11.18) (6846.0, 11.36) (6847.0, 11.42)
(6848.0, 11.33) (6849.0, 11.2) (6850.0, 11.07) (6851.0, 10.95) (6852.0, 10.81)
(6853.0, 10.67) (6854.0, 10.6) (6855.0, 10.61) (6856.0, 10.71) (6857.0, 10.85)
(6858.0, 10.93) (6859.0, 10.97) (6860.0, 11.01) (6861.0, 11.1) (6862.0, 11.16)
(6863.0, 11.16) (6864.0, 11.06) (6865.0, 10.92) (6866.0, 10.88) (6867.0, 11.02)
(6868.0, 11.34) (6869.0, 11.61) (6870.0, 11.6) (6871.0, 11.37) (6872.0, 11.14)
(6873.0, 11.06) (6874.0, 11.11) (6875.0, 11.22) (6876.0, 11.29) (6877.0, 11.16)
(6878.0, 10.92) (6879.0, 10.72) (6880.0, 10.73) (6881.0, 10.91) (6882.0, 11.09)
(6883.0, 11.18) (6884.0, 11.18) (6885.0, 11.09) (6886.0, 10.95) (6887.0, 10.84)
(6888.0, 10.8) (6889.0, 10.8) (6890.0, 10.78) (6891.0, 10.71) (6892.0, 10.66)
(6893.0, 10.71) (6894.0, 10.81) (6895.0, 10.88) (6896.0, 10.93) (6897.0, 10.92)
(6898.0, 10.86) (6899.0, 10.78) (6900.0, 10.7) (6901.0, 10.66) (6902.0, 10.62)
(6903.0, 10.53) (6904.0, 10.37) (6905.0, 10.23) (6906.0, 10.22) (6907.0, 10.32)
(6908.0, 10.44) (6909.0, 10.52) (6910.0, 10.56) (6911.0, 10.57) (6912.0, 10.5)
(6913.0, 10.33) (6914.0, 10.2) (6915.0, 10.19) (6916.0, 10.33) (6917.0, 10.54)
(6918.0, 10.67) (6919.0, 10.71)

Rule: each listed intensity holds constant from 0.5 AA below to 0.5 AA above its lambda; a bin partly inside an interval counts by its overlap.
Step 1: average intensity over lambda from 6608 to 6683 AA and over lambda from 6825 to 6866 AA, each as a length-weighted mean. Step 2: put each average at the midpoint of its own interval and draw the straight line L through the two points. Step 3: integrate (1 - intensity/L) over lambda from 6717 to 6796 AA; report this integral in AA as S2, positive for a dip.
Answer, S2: 0.6 AA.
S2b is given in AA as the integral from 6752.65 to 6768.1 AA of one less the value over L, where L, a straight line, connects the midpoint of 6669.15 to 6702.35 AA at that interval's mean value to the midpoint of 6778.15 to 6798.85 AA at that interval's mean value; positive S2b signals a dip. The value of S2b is 0.6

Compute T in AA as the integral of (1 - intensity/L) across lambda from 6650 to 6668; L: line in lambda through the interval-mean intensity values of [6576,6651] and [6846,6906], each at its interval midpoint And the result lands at 0.2 AA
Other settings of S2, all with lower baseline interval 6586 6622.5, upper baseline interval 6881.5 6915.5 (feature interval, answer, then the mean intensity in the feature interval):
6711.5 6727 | 0.1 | 10.9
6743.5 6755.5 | 0.3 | 10.7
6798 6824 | -0.1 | 10.9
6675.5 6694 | -0.1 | 11.2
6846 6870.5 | -0.7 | 11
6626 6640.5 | -0.4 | 11.5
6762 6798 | -0.5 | 11.1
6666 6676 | -0.4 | 11.6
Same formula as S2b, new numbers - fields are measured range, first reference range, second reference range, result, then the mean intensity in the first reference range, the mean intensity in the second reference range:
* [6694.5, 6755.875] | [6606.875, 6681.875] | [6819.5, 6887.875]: 1.0 AA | 11.3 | 11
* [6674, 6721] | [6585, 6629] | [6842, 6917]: 0.2 AA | 11.3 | 10.9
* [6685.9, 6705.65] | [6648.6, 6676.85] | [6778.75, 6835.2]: 0.3 AA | 11.3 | 11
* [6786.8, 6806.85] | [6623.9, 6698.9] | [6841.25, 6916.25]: 0.1 AA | 11.3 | 10.9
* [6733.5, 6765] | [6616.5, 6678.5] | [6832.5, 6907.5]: 0.9 AA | 11.3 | 10.9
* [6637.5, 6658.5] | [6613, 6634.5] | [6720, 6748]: 0.0 AA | 11.3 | 11.1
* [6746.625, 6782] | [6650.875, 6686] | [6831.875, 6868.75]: 0.8 AA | 11.3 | 10.9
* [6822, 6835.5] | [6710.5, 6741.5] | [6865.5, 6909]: 0.0 AA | 11.1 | 10.9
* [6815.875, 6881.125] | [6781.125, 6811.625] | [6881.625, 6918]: -0.9 AA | 11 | 10.7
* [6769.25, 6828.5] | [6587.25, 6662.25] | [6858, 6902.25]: 0.4 AA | 11.3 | 11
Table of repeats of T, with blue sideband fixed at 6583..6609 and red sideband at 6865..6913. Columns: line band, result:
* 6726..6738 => -0.3 AA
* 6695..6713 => 0.1 AA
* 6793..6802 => 0.1 AA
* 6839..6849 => 0.0 AA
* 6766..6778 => 0.1 AA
